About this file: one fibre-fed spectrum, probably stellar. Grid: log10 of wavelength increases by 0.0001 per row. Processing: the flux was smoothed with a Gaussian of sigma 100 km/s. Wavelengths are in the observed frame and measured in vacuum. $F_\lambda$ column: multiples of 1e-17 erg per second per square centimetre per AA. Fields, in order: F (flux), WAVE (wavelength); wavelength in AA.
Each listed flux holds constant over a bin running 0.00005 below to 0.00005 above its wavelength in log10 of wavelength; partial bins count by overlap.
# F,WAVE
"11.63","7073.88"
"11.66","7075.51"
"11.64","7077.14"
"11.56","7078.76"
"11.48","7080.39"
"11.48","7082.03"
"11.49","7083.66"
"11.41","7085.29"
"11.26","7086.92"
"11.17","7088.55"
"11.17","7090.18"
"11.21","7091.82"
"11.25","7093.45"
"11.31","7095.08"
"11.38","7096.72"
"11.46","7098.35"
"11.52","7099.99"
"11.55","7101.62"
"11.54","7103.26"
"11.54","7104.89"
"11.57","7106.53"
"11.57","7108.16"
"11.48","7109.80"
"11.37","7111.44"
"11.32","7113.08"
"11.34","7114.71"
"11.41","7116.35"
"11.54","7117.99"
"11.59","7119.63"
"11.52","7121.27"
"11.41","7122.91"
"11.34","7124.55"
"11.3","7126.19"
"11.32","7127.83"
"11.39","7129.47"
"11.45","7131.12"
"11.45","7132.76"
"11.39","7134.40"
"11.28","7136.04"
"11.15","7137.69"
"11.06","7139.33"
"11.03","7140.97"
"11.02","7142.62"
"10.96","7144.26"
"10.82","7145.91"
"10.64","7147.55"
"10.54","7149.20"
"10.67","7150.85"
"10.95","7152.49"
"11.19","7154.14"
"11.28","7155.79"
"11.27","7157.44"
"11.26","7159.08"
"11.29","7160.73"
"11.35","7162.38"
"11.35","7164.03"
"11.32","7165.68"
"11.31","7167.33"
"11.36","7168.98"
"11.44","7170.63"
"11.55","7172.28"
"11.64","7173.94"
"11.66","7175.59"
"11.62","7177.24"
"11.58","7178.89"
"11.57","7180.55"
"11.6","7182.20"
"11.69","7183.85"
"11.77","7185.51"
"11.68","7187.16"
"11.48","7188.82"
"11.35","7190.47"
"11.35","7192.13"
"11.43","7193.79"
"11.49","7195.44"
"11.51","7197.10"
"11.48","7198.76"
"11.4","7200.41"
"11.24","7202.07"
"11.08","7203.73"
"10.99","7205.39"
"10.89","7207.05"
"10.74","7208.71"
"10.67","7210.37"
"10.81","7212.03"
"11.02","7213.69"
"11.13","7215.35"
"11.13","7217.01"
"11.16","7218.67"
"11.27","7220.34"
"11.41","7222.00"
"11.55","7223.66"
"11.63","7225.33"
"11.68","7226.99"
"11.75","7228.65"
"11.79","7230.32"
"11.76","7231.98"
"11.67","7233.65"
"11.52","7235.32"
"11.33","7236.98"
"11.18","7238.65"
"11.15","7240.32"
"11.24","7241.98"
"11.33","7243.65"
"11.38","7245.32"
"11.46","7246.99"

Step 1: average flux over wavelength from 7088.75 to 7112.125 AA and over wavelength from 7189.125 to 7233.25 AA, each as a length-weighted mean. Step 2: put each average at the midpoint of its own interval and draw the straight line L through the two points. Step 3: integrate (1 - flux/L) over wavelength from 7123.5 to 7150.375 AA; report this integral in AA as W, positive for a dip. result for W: 0.6 AA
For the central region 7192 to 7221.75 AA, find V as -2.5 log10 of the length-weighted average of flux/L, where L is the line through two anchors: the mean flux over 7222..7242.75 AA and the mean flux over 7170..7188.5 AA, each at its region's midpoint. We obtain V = 0.04 mag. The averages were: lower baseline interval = 11.6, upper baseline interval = 11.5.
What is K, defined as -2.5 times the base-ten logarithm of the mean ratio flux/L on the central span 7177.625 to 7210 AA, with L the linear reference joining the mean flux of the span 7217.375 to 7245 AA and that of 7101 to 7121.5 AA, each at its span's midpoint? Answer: 0.01 mag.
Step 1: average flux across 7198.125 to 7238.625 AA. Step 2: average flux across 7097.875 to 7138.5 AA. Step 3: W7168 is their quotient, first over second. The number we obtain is 0.99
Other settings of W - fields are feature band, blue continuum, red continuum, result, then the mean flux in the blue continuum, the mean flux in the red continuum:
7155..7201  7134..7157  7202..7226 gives -1.75 AA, 11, 11.1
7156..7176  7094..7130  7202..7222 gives -0.32 AA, 11.4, 11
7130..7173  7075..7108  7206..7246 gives 0.78 AA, 11.4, 11.3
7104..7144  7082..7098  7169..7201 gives 0.11 AA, 11.3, 11.5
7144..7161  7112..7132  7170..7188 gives 0.80 AA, 11.4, 11.6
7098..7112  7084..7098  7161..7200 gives -0.24 AA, 11.3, 11.5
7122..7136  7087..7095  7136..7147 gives -0.39 AA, 11.2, 11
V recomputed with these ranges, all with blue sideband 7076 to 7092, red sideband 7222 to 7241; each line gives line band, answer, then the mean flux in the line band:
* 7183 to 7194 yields 0.00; 11.5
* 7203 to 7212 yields 0.06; 10.9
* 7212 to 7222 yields 0.04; 11.1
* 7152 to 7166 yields 0.02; 11.3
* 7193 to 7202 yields 0.01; 11.5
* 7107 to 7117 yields 0.00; 11.4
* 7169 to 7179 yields -0.01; 11.6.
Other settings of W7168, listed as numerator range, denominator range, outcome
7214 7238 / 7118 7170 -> 1.02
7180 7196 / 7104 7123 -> 1.01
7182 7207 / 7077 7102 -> 1.00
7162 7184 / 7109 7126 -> 1.01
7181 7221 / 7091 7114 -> 0.99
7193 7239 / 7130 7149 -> 1.02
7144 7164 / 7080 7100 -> 0.97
